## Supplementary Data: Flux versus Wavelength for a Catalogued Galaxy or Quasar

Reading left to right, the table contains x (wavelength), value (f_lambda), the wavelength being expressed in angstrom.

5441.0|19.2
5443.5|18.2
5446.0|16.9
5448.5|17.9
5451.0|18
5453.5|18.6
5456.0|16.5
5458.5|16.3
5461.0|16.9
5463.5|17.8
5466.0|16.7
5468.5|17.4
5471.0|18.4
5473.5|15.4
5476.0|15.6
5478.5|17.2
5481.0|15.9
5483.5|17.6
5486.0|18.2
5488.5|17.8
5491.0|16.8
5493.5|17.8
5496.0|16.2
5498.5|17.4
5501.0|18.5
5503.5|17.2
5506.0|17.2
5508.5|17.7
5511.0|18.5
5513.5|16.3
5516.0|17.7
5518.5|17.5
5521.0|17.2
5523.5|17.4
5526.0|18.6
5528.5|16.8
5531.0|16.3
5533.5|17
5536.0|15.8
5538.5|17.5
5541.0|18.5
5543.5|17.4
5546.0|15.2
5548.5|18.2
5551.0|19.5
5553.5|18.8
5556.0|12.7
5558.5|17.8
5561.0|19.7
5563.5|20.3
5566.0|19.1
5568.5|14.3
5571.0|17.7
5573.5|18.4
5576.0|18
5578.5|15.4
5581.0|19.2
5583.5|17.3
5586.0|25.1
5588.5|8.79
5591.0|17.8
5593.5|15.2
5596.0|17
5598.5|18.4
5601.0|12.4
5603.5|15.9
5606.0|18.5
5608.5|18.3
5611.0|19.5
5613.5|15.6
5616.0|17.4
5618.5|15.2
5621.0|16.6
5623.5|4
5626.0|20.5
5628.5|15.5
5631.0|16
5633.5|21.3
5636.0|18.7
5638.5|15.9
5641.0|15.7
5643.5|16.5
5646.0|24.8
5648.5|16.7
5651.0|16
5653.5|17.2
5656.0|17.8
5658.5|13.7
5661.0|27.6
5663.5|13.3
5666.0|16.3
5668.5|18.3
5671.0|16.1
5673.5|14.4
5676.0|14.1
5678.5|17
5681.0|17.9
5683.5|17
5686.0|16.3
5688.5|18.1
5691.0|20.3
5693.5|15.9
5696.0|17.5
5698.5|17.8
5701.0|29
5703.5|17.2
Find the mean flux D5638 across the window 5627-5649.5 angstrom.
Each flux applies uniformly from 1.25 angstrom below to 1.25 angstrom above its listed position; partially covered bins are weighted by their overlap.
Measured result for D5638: 17.9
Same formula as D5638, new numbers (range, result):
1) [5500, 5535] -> 17.4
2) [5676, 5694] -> 17.3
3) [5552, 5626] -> 16.8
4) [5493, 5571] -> 17.4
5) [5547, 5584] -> 17.8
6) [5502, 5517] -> 17.4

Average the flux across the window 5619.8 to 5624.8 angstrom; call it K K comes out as 10.3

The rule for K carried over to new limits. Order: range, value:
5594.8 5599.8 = 17.7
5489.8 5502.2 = 17.3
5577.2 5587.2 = 19.2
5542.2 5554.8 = 17.8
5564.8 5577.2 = 17.5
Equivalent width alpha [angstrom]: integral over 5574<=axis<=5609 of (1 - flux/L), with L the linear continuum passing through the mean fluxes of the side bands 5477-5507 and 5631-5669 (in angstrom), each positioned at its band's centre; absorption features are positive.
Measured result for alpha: 1.5 angstrom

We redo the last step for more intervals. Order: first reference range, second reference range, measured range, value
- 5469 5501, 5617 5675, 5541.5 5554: -0.6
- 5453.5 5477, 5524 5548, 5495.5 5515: -0.5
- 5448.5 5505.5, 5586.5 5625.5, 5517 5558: -1.7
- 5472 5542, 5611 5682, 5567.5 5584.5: -0.2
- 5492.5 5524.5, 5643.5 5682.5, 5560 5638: 1.9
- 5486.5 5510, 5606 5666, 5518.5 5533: 0.1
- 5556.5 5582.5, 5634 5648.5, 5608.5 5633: 3.1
